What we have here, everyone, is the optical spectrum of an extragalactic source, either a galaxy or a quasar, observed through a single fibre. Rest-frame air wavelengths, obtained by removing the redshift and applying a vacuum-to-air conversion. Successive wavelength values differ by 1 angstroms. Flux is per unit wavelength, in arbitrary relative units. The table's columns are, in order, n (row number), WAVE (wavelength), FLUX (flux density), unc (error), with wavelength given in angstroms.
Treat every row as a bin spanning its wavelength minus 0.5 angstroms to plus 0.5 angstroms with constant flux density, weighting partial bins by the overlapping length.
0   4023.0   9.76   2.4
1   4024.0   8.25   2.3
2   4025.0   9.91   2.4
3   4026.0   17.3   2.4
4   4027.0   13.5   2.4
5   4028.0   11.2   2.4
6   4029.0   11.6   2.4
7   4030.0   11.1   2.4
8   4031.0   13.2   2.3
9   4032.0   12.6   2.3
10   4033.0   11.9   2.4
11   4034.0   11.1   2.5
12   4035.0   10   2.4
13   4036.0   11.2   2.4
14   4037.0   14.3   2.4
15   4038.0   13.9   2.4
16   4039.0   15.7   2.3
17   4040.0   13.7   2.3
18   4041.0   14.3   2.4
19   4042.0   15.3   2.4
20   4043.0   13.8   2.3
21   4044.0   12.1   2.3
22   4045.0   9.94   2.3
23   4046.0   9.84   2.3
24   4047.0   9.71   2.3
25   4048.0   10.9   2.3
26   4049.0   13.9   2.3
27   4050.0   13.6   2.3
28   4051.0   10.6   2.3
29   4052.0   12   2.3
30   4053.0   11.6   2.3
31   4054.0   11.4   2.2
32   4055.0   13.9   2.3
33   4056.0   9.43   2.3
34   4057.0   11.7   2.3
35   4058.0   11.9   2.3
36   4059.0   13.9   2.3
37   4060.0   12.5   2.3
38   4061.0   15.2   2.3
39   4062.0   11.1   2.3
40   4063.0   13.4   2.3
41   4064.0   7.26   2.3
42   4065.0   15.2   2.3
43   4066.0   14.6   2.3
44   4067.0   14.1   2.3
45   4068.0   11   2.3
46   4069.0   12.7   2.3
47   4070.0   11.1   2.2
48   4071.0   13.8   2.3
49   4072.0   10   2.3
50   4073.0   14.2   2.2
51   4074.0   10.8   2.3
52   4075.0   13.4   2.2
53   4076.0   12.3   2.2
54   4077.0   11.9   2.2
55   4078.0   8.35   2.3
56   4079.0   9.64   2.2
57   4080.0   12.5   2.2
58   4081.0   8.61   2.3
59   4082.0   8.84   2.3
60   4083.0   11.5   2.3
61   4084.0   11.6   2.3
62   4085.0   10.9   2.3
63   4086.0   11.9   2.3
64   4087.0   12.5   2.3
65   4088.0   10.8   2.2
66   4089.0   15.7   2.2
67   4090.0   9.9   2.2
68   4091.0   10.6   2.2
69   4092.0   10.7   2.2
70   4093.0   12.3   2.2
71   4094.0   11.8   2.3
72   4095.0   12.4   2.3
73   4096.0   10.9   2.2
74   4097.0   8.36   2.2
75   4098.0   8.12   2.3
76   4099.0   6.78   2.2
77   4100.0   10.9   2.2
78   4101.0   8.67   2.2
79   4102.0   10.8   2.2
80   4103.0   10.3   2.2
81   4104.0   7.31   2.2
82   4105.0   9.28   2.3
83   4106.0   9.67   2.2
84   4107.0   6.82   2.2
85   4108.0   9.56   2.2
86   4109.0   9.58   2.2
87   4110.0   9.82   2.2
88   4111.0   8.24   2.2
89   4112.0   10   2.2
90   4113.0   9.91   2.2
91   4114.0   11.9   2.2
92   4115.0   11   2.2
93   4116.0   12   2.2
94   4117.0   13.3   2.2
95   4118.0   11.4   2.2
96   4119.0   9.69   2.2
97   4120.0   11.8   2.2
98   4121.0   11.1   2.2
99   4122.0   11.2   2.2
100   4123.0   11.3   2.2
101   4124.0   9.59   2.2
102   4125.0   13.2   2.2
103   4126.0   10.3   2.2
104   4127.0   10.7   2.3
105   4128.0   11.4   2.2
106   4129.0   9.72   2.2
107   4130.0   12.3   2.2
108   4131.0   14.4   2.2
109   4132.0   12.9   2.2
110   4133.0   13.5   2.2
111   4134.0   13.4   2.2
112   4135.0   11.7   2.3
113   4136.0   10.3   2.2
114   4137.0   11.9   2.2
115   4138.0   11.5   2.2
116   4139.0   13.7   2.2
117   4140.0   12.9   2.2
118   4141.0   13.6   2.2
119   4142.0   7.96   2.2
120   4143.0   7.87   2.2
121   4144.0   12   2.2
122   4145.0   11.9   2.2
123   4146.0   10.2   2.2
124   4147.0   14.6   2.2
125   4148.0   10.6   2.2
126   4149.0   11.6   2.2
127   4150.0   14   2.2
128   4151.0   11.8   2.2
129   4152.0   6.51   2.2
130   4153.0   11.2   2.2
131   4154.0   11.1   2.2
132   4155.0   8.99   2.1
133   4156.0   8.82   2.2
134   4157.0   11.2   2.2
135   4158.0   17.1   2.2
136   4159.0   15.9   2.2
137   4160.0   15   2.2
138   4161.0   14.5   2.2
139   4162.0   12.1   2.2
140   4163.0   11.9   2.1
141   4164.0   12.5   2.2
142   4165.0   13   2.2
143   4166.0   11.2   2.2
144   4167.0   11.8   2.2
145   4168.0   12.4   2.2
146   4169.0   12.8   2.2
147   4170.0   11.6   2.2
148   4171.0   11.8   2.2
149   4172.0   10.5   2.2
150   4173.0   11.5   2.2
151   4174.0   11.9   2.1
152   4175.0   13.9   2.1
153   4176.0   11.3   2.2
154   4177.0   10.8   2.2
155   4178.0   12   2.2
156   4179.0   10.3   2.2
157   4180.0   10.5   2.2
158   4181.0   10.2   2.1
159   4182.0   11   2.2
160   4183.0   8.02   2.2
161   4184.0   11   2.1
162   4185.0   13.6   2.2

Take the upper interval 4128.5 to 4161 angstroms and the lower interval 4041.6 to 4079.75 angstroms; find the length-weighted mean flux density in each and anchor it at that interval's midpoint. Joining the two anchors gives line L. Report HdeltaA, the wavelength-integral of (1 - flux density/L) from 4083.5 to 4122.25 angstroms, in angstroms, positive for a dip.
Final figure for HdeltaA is 4.81 angstroms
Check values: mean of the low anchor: 12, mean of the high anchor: 11.9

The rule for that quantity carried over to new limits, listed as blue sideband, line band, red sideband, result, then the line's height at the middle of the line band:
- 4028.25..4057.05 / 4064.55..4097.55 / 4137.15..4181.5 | 1.2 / 12.1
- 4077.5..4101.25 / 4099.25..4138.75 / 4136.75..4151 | 1.5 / 11.2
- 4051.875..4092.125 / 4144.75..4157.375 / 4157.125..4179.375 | 1.5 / 12.4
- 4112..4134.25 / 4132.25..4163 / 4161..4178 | -0.3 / 11.8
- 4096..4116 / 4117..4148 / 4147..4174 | -2.7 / 10.7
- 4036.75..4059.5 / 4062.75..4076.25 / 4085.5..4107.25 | -1.0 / 11.5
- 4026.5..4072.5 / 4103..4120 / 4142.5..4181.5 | 2.8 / 12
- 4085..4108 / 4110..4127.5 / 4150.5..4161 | -0.1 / 10.9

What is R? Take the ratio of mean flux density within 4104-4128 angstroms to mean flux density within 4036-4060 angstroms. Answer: 0.84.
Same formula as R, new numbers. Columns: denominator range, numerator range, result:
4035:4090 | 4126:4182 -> 0.98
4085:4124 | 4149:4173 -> 1.15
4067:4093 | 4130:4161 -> 1.04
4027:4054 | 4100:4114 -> 0.76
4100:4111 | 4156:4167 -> 1.43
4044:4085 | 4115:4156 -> 0.97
